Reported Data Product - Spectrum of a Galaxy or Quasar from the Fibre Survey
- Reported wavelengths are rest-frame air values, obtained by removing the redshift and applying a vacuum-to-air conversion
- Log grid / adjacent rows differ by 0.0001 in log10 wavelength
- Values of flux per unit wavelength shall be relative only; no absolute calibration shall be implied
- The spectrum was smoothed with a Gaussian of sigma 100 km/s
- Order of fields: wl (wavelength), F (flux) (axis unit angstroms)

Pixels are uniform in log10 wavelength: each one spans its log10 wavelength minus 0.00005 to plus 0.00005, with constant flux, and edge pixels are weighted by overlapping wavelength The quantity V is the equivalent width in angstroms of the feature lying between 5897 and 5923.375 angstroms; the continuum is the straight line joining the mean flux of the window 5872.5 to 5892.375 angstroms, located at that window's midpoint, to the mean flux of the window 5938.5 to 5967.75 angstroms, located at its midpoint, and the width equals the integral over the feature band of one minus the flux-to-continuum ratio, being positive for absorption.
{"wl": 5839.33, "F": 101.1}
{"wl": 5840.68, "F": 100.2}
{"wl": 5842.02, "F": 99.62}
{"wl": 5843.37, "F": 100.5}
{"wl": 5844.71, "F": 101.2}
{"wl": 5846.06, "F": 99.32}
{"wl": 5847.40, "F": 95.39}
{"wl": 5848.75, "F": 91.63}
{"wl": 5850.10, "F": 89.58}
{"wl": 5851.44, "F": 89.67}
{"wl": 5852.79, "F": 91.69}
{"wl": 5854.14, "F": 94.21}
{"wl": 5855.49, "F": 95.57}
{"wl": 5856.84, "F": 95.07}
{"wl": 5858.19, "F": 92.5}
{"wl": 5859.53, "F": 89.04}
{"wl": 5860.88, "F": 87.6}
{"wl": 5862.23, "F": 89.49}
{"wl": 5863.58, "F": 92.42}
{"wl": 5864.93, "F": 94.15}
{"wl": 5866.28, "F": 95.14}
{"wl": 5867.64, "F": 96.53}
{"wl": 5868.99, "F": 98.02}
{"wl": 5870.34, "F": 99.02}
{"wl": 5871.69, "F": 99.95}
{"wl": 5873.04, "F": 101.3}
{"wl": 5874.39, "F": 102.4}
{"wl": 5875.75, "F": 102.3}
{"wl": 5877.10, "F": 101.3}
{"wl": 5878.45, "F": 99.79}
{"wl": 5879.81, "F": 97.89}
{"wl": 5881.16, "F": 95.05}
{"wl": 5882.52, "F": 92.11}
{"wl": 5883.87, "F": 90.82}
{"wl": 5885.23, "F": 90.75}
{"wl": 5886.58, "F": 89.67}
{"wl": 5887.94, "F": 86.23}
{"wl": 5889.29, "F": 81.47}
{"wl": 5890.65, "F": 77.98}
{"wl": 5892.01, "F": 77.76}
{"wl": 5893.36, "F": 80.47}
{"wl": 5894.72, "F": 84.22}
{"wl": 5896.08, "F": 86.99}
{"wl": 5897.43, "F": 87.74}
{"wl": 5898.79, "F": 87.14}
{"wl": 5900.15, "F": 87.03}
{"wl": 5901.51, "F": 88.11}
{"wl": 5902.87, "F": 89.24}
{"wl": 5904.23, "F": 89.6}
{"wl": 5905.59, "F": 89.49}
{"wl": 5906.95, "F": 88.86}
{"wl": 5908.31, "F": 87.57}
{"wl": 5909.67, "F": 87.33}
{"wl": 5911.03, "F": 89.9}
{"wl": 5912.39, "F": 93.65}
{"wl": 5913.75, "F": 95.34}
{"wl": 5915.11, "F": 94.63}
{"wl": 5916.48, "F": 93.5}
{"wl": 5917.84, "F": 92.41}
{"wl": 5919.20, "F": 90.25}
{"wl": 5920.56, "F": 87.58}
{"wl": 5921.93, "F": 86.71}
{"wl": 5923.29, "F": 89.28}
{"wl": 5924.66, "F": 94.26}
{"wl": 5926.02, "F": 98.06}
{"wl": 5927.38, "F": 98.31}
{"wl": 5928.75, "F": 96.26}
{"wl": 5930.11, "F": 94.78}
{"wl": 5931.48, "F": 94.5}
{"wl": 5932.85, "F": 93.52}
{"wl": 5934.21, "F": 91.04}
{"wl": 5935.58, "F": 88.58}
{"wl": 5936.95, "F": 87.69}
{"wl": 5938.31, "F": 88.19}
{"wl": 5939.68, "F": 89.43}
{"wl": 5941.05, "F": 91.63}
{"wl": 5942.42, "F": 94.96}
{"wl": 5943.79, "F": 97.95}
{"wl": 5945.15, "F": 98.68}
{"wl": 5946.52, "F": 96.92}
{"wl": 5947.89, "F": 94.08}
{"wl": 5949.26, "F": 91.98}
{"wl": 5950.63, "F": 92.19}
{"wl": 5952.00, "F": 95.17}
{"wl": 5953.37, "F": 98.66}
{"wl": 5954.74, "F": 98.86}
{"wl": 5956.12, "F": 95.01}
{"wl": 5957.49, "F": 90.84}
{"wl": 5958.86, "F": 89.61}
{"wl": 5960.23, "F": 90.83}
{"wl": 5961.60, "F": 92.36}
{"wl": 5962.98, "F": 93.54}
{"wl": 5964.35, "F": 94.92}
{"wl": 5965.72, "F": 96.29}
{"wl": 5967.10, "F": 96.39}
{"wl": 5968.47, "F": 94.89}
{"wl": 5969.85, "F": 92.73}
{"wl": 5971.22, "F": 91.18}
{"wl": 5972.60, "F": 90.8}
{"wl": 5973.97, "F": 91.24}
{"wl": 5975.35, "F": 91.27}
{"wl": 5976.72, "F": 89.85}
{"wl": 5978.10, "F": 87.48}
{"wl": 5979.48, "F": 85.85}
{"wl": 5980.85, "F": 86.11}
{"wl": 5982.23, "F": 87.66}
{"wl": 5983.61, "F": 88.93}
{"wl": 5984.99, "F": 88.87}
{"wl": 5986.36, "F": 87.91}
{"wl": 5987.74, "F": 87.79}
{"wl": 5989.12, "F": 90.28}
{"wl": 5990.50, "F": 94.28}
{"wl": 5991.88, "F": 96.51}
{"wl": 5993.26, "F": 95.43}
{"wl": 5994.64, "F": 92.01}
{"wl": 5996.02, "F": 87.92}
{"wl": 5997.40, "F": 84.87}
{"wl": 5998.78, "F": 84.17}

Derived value 1.0 angstroms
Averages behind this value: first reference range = 92.6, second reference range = 94.2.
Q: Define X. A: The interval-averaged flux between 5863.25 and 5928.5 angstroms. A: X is 91.7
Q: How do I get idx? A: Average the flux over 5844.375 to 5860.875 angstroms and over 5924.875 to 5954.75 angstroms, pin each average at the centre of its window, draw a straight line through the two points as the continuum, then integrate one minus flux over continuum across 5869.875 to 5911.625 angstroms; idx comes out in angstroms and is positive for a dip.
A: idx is 1.4 angstroms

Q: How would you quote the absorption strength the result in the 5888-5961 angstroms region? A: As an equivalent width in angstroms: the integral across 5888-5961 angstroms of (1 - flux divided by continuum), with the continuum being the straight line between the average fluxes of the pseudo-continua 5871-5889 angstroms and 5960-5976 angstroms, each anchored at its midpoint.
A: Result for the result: 2.8 angstroms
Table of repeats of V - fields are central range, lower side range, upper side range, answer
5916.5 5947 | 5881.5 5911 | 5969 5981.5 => -1.6 angstroms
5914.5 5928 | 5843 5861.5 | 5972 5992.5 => -0.1 angstroms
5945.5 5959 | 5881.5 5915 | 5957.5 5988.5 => -0.7 angstroms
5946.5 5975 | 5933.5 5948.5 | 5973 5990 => -0.9 angstroms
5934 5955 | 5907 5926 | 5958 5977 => -0.3 angstroms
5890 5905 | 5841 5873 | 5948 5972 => 1.5 angstroms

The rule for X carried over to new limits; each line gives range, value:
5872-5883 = 99.1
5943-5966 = 94.6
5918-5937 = 92.3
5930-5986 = 92.3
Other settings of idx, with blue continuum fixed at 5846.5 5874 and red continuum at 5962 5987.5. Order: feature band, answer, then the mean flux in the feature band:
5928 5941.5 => 0.1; 91.6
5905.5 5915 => 0.2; 90.7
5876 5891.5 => 0.3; 91.3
